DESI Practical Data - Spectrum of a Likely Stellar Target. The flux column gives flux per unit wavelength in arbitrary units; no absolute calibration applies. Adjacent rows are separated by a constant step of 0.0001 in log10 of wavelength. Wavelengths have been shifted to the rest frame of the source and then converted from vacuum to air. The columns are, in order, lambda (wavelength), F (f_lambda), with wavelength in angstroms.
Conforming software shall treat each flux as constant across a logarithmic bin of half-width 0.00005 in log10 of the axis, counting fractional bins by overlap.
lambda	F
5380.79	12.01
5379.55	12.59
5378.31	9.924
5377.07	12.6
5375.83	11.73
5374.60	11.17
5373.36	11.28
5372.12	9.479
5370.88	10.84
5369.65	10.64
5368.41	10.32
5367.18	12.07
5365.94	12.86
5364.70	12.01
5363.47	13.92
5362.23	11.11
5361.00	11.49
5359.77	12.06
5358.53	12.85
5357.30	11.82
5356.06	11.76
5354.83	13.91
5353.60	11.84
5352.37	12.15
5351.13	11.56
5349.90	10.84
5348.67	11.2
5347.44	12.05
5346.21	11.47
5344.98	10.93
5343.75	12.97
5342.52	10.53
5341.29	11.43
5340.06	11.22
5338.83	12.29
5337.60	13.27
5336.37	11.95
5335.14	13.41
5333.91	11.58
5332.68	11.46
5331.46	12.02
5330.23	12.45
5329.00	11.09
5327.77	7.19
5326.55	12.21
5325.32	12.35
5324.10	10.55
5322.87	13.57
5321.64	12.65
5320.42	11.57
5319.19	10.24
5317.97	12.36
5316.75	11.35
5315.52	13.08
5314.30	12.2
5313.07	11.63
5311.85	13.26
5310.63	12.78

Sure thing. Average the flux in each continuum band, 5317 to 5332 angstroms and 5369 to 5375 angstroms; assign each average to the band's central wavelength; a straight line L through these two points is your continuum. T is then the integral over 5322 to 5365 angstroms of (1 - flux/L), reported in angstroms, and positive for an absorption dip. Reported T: -2.6 angstroms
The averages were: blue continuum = 11.5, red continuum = 10.7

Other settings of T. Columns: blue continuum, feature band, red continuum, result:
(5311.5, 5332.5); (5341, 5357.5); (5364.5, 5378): -0.37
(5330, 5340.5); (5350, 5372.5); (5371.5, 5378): -0.56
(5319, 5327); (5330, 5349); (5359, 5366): 0.26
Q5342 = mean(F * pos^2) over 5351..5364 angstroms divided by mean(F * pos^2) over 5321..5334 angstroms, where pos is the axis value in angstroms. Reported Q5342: 1.1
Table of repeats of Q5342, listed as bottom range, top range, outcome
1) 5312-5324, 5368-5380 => 0.94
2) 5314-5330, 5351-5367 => 1.07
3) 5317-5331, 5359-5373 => 1.02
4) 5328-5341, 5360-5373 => 0.98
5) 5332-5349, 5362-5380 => 0.98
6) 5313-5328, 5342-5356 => 1.02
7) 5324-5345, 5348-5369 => 1.04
